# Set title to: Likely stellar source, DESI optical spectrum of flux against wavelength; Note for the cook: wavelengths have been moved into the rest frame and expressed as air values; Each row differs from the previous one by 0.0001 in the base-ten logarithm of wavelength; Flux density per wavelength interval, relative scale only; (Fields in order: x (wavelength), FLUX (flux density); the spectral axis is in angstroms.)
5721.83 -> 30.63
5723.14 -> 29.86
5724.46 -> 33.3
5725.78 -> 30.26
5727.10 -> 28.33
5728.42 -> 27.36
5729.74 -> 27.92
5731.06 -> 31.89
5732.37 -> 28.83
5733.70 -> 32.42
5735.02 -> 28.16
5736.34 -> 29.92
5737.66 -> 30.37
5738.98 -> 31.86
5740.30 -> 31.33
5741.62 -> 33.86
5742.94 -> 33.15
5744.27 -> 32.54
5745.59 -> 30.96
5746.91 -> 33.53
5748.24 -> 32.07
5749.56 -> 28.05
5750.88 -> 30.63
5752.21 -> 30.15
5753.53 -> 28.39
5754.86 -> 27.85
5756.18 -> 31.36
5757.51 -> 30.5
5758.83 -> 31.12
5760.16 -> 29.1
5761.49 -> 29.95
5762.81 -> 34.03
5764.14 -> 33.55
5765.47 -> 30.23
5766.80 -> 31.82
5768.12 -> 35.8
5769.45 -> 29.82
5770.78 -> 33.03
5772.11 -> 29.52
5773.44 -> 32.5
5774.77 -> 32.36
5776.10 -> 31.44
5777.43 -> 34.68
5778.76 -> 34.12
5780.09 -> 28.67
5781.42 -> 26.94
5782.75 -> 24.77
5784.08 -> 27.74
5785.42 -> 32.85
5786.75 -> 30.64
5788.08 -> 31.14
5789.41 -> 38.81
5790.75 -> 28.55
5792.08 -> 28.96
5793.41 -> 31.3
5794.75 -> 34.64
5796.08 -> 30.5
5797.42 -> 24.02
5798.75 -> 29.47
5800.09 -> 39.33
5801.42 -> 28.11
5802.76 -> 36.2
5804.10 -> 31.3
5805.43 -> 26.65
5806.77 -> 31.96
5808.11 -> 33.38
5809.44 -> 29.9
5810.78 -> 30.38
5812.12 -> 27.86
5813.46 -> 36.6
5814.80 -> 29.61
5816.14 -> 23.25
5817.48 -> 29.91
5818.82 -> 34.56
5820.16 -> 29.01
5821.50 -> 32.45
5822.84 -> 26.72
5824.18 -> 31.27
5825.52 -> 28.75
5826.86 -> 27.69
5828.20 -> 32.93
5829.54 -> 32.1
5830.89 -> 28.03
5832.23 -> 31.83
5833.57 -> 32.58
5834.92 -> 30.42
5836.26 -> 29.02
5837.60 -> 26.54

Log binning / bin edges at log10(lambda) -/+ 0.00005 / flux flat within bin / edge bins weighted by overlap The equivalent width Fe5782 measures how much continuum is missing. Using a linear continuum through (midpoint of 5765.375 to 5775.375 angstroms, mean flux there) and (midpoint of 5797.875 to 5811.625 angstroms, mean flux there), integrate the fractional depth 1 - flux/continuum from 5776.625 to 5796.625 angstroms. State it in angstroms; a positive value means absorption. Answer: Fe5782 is 0.5 angstroms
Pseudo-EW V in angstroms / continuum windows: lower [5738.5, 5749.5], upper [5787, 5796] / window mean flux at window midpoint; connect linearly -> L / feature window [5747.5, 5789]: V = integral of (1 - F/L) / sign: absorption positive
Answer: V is 1.6 angstroms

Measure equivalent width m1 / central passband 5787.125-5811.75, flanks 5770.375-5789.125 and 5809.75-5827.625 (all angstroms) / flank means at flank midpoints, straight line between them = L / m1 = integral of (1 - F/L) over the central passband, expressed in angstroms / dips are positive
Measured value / -0.8 angstroms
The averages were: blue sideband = 30.9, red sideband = 29.9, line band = 31.3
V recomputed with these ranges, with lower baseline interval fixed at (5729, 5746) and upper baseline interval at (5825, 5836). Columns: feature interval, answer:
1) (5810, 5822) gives 0.09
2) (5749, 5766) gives 0.28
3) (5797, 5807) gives -0.11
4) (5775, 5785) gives 0.27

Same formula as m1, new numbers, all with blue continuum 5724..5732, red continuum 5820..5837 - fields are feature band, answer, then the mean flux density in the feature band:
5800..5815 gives -0.7 angstroms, 31.5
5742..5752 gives -0.6 angstroms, 31.5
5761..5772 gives -0.8 angstroms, 32.2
